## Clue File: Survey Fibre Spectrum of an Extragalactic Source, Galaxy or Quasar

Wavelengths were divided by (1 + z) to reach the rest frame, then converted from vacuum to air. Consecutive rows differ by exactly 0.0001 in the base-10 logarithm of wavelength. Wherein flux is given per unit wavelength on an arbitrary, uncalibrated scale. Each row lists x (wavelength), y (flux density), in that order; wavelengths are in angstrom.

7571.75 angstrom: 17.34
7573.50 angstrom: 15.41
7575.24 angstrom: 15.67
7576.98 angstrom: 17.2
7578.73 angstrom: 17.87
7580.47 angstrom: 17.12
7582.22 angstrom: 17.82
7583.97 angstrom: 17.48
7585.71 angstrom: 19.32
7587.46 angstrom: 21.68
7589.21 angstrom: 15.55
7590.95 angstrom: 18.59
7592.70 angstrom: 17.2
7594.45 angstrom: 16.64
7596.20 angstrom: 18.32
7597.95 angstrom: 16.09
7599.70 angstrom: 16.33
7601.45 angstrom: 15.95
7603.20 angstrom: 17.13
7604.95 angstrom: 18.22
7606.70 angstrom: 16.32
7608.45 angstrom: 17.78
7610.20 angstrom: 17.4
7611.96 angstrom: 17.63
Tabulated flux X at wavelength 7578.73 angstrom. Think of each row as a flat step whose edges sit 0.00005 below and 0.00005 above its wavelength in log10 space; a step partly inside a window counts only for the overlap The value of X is 17.87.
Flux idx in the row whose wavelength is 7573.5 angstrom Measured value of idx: 15.41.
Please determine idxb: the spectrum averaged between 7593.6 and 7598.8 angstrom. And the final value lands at 17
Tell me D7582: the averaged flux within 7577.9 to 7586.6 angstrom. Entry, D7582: 17.9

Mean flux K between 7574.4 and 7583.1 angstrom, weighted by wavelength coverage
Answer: 17.1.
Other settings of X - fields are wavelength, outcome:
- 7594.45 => 16.64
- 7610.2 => 17.4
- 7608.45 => 17.78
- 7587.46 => 21.68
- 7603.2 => 17.13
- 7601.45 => 15.95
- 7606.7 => 16.32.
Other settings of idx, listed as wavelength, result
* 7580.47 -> 17.12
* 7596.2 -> 18.32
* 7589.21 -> 15.55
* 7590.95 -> 18.59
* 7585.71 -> 19.32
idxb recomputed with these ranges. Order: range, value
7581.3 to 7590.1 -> 18.4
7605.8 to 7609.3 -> 17.1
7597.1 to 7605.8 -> 16.7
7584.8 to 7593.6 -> 18.5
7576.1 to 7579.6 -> 17.5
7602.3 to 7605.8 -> 17.7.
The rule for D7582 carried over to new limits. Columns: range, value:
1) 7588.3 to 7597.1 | 17.3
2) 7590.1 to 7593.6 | 17.9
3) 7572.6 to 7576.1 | 15.5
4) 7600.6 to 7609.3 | 17.1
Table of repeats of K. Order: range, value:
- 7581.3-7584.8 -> 17.6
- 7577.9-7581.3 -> 17.5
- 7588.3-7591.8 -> 17.1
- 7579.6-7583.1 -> 17.4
